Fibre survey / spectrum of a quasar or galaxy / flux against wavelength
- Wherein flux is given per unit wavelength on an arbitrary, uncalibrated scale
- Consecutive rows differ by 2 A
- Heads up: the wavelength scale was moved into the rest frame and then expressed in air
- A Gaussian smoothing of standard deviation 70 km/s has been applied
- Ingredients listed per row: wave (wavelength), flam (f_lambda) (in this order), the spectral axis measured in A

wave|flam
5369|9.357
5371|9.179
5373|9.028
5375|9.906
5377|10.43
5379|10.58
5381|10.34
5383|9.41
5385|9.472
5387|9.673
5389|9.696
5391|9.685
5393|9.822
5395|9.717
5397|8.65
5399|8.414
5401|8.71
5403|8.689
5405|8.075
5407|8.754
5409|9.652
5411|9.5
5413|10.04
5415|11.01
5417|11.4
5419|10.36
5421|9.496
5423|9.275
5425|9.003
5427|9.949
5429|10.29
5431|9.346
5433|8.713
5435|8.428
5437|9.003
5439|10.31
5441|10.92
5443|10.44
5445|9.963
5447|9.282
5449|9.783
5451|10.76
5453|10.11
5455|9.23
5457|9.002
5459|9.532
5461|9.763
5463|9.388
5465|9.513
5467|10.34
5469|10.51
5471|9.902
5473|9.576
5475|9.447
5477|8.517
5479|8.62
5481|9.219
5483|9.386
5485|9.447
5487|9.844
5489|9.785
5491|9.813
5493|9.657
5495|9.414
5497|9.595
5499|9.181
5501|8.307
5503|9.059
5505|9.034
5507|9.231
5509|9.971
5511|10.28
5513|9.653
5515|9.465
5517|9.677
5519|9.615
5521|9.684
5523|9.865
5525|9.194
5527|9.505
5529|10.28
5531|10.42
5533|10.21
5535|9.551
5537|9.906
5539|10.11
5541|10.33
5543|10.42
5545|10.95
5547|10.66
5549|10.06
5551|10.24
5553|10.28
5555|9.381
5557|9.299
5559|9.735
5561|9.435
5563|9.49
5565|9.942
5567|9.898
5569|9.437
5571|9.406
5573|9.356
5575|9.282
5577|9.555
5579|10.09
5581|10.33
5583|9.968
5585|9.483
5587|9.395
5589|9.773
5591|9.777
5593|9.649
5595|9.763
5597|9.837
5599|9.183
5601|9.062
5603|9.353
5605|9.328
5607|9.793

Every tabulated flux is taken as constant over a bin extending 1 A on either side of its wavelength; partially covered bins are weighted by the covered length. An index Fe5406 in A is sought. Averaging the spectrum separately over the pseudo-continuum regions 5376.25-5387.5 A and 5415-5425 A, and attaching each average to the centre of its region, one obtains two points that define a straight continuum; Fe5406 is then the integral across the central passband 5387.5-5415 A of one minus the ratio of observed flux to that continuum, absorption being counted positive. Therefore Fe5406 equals 2.2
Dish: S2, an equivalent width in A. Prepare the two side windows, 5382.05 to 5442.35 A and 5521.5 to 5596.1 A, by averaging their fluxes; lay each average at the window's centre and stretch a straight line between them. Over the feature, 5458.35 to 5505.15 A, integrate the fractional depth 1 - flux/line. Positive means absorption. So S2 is 1.0 A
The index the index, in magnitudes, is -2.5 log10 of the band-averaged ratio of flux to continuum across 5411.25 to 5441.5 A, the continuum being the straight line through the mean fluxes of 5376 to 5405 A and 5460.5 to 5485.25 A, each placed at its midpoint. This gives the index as -0.04 mag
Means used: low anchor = 9.47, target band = 9.81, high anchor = 9.51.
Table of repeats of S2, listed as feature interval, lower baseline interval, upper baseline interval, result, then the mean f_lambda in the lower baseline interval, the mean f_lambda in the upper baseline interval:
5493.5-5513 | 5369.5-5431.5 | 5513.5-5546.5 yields 1.02 A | 9.6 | 9.96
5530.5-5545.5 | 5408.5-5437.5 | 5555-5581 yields -0.91 A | 9.71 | 9.6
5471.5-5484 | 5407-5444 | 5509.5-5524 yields 0.79 A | 9.81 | 9.76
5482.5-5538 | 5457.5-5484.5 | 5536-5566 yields 0.83 A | 9.51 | 10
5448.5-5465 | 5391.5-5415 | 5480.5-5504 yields -0.66 A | 9.19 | 9.4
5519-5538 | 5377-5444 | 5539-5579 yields -0.04 A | 9.61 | 9.86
